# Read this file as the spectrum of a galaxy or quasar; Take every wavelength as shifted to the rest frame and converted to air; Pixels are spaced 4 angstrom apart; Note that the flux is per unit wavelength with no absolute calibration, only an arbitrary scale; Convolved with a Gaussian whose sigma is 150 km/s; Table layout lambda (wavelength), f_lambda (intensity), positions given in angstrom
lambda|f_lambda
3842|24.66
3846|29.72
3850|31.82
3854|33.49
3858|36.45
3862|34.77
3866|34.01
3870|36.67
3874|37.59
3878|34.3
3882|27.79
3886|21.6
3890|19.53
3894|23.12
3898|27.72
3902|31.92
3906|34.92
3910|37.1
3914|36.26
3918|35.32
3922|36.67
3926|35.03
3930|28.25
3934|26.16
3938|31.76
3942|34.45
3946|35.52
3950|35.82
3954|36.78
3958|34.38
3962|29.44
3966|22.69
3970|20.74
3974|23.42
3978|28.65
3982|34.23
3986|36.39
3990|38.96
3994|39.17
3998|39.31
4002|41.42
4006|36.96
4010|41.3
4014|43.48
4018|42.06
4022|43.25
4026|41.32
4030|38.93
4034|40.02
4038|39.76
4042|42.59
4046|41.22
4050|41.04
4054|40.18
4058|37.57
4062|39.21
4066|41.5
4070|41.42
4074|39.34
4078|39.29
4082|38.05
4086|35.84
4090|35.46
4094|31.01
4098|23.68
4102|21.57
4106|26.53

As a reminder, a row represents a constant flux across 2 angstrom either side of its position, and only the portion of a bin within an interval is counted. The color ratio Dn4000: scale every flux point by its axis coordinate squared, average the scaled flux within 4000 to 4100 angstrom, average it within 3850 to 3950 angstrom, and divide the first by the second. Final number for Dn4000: 1.31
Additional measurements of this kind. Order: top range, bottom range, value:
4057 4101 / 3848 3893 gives 1.28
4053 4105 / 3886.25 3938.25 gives 1.25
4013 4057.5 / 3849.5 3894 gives 1.43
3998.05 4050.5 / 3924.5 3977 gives 1.41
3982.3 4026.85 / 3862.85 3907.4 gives 1.42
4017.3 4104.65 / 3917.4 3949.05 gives 1.22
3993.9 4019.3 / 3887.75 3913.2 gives 1.46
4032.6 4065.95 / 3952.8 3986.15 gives 1.44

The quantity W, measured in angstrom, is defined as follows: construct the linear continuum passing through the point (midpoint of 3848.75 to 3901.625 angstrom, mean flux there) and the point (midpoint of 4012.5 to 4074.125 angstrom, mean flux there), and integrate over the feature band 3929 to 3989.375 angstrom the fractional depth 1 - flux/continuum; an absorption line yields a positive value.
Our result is 8.3 angstrom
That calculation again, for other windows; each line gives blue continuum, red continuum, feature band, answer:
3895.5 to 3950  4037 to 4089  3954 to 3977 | 5.2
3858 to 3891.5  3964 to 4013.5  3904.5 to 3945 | -1.5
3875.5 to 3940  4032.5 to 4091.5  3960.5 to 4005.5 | 3.4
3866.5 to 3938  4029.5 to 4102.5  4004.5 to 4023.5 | -3.2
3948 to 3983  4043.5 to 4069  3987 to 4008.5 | -3.8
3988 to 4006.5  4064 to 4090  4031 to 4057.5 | -1.0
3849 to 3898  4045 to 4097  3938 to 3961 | -0.8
